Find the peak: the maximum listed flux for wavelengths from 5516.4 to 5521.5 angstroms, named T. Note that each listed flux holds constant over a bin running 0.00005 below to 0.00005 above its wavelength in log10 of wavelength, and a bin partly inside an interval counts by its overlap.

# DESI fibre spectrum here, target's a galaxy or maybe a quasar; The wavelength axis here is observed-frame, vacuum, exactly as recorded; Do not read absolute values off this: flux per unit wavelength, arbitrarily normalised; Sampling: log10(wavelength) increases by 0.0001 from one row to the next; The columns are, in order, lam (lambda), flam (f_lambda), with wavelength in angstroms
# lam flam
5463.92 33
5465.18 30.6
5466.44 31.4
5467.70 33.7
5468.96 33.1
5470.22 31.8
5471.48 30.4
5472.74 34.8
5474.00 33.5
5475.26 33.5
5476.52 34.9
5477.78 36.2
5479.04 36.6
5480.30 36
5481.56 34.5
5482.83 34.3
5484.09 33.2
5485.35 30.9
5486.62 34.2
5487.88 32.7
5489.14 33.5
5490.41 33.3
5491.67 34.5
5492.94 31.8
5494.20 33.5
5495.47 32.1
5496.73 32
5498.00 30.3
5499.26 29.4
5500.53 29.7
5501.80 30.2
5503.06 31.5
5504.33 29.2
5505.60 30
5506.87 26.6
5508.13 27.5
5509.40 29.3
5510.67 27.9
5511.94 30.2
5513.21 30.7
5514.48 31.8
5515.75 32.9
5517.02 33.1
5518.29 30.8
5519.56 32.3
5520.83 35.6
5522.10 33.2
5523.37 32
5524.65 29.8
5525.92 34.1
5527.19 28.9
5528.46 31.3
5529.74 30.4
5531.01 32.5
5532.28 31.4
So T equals 35.6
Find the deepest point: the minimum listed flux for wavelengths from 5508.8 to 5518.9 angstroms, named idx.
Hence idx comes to 27.9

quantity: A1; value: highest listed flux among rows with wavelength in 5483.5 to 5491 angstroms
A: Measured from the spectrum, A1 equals 34.2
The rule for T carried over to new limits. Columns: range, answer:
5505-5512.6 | 30.2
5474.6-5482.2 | 36.6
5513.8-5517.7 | 33.1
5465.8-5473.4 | 34.8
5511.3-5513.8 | 30.7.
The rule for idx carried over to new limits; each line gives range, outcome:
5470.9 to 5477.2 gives 30.4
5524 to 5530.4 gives 28.9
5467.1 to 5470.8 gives 31.8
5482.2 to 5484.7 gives 33.2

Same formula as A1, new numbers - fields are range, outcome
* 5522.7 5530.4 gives 34.1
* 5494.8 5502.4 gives 32.1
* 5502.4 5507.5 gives 31.5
